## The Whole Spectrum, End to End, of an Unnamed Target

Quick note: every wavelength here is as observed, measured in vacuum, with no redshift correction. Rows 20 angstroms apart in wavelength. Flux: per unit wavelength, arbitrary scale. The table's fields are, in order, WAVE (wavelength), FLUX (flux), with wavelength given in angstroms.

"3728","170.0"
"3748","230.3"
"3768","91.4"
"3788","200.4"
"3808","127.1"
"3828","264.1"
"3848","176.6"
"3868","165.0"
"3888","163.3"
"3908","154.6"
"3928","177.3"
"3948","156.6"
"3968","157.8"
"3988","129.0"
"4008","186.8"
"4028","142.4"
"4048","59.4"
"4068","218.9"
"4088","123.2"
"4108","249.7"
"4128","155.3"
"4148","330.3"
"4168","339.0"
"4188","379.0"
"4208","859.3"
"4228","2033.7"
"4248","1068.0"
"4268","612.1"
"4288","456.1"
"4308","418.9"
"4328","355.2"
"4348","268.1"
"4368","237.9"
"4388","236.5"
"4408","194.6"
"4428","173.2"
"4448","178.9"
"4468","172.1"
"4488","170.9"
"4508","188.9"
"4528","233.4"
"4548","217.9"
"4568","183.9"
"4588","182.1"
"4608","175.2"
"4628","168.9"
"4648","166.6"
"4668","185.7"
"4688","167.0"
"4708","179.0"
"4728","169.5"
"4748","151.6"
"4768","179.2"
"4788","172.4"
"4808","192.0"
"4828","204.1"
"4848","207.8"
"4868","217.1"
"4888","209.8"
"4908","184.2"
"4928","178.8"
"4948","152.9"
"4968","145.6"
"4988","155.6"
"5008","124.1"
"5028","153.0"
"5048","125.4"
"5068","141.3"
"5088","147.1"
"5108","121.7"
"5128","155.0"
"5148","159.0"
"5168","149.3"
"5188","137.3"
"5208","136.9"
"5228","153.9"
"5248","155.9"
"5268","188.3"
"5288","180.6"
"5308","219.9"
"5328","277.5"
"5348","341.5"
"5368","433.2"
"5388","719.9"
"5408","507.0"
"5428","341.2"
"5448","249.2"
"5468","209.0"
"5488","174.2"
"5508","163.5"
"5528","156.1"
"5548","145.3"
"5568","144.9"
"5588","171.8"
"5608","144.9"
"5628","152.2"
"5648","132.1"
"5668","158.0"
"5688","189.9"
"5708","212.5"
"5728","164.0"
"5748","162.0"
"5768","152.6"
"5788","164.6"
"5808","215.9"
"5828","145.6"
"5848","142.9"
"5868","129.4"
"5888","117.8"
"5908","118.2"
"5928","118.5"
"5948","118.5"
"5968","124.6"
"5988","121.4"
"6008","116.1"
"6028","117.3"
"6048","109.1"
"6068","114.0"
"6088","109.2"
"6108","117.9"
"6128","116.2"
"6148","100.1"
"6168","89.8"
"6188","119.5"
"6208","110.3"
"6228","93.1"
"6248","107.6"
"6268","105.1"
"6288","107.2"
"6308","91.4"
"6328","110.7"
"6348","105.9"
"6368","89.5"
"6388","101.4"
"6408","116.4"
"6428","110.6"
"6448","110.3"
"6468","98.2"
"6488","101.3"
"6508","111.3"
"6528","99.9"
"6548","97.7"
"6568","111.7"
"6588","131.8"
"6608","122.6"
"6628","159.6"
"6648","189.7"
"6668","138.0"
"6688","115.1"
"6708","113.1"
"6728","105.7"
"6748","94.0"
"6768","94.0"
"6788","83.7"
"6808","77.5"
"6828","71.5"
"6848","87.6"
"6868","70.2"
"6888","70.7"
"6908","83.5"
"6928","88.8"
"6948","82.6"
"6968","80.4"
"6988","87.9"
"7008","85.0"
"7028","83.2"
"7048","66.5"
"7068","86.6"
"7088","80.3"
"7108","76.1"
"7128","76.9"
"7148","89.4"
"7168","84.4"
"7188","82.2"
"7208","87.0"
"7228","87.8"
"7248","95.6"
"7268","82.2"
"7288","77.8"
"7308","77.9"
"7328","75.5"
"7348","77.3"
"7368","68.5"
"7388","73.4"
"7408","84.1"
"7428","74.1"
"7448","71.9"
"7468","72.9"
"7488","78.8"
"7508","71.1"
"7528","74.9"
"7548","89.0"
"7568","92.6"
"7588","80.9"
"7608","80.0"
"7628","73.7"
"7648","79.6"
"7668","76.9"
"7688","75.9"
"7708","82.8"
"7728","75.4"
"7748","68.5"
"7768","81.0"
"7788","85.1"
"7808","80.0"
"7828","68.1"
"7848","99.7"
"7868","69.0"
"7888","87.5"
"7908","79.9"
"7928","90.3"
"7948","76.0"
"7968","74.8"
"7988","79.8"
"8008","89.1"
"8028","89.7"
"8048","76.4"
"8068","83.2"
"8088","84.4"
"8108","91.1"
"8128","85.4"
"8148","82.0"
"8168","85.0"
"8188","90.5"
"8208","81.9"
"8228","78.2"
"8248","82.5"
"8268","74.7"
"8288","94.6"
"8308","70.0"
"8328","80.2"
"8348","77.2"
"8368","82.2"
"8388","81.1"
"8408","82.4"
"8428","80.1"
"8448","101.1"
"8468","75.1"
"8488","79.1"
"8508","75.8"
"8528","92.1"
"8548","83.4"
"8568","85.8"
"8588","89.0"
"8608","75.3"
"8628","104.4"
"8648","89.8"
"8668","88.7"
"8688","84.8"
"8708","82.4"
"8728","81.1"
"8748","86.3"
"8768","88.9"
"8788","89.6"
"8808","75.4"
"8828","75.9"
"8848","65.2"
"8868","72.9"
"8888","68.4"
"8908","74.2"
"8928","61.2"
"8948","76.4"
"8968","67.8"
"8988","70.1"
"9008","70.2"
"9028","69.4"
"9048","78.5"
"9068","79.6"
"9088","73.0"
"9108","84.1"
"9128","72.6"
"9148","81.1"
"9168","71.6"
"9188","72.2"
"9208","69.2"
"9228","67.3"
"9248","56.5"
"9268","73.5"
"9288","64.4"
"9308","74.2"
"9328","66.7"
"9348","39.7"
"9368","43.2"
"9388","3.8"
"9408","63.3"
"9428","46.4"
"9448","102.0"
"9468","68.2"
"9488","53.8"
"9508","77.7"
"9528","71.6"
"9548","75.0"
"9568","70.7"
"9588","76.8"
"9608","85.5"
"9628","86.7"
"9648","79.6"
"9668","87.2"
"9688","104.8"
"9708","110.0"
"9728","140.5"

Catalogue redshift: 2.48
